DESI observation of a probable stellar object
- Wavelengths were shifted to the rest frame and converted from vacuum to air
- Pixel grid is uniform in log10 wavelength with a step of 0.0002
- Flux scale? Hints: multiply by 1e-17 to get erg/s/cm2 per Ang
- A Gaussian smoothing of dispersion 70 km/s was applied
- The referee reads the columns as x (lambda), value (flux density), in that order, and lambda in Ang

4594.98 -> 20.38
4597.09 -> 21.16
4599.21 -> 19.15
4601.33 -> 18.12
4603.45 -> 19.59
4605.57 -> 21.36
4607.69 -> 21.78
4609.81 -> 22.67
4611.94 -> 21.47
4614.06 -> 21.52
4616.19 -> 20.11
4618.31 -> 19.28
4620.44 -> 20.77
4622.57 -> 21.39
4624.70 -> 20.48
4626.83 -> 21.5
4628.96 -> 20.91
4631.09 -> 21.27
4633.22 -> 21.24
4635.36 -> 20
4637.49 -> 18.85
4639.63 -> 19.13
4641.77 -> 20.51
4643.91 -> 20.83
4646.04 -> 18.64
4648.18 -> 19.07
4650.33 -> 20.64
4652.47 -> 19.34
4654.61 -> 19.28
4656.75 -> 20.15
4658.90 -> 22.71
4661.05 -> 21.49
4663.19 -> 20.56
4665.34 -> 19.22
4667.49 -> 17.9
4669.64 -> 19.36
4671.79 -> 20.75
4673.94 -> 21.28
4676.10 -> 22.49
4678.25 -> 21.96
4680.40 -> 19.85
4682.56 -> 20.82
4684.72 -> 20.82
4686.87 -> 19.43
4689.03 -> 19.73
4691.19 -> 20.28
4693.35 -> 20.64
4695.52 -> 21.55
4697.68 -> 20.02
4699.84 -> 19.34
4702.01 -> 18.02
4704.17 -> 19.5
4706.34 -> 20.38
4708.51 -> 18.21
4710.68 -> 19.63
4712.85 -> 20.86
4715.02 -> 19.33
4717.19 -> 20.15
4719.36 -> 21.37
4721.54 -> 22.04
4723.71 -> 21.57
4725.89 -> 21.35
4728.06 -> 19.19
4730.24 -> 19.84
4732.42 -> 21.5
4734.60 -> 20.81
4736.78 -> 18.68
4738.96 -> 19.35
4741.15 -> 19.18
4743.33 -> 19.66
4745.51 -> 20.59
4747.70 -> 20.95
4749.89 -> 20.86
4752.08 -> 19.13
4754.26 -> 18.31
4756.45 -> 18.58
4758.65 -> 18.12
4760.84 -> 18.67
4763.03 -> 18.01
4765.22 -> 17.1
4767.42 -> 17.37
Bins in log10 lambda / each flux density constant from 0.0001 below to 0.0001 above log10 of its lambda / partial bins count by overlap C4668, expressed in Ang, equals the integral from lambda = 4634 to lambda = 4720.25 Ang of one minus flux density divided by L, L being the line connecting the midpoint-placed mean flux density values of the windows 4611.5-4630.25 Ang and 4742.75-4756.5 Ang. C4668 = 1.2 Ang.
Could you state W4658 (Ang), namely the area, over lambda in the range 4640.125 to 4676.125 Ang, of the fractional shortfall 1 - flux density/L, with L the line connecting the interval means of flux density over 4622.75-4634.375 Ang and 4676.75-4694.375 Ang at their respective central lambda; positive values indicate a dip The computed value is 1.1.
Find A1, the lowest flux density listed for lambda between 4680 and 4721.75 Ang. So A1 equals 18.02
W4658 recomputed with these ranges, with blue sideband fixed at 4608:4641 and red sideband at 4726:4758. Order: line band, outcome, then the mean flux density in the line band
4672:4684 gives -0.6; 21.2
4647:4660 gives 0.2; 20.2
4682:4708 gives 0.2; 20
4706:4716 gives 0.2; 19.6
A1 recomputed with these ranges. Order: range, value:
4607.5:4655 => 18.64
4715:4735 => 19.19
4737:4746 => 19.18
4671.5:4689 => 19.43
